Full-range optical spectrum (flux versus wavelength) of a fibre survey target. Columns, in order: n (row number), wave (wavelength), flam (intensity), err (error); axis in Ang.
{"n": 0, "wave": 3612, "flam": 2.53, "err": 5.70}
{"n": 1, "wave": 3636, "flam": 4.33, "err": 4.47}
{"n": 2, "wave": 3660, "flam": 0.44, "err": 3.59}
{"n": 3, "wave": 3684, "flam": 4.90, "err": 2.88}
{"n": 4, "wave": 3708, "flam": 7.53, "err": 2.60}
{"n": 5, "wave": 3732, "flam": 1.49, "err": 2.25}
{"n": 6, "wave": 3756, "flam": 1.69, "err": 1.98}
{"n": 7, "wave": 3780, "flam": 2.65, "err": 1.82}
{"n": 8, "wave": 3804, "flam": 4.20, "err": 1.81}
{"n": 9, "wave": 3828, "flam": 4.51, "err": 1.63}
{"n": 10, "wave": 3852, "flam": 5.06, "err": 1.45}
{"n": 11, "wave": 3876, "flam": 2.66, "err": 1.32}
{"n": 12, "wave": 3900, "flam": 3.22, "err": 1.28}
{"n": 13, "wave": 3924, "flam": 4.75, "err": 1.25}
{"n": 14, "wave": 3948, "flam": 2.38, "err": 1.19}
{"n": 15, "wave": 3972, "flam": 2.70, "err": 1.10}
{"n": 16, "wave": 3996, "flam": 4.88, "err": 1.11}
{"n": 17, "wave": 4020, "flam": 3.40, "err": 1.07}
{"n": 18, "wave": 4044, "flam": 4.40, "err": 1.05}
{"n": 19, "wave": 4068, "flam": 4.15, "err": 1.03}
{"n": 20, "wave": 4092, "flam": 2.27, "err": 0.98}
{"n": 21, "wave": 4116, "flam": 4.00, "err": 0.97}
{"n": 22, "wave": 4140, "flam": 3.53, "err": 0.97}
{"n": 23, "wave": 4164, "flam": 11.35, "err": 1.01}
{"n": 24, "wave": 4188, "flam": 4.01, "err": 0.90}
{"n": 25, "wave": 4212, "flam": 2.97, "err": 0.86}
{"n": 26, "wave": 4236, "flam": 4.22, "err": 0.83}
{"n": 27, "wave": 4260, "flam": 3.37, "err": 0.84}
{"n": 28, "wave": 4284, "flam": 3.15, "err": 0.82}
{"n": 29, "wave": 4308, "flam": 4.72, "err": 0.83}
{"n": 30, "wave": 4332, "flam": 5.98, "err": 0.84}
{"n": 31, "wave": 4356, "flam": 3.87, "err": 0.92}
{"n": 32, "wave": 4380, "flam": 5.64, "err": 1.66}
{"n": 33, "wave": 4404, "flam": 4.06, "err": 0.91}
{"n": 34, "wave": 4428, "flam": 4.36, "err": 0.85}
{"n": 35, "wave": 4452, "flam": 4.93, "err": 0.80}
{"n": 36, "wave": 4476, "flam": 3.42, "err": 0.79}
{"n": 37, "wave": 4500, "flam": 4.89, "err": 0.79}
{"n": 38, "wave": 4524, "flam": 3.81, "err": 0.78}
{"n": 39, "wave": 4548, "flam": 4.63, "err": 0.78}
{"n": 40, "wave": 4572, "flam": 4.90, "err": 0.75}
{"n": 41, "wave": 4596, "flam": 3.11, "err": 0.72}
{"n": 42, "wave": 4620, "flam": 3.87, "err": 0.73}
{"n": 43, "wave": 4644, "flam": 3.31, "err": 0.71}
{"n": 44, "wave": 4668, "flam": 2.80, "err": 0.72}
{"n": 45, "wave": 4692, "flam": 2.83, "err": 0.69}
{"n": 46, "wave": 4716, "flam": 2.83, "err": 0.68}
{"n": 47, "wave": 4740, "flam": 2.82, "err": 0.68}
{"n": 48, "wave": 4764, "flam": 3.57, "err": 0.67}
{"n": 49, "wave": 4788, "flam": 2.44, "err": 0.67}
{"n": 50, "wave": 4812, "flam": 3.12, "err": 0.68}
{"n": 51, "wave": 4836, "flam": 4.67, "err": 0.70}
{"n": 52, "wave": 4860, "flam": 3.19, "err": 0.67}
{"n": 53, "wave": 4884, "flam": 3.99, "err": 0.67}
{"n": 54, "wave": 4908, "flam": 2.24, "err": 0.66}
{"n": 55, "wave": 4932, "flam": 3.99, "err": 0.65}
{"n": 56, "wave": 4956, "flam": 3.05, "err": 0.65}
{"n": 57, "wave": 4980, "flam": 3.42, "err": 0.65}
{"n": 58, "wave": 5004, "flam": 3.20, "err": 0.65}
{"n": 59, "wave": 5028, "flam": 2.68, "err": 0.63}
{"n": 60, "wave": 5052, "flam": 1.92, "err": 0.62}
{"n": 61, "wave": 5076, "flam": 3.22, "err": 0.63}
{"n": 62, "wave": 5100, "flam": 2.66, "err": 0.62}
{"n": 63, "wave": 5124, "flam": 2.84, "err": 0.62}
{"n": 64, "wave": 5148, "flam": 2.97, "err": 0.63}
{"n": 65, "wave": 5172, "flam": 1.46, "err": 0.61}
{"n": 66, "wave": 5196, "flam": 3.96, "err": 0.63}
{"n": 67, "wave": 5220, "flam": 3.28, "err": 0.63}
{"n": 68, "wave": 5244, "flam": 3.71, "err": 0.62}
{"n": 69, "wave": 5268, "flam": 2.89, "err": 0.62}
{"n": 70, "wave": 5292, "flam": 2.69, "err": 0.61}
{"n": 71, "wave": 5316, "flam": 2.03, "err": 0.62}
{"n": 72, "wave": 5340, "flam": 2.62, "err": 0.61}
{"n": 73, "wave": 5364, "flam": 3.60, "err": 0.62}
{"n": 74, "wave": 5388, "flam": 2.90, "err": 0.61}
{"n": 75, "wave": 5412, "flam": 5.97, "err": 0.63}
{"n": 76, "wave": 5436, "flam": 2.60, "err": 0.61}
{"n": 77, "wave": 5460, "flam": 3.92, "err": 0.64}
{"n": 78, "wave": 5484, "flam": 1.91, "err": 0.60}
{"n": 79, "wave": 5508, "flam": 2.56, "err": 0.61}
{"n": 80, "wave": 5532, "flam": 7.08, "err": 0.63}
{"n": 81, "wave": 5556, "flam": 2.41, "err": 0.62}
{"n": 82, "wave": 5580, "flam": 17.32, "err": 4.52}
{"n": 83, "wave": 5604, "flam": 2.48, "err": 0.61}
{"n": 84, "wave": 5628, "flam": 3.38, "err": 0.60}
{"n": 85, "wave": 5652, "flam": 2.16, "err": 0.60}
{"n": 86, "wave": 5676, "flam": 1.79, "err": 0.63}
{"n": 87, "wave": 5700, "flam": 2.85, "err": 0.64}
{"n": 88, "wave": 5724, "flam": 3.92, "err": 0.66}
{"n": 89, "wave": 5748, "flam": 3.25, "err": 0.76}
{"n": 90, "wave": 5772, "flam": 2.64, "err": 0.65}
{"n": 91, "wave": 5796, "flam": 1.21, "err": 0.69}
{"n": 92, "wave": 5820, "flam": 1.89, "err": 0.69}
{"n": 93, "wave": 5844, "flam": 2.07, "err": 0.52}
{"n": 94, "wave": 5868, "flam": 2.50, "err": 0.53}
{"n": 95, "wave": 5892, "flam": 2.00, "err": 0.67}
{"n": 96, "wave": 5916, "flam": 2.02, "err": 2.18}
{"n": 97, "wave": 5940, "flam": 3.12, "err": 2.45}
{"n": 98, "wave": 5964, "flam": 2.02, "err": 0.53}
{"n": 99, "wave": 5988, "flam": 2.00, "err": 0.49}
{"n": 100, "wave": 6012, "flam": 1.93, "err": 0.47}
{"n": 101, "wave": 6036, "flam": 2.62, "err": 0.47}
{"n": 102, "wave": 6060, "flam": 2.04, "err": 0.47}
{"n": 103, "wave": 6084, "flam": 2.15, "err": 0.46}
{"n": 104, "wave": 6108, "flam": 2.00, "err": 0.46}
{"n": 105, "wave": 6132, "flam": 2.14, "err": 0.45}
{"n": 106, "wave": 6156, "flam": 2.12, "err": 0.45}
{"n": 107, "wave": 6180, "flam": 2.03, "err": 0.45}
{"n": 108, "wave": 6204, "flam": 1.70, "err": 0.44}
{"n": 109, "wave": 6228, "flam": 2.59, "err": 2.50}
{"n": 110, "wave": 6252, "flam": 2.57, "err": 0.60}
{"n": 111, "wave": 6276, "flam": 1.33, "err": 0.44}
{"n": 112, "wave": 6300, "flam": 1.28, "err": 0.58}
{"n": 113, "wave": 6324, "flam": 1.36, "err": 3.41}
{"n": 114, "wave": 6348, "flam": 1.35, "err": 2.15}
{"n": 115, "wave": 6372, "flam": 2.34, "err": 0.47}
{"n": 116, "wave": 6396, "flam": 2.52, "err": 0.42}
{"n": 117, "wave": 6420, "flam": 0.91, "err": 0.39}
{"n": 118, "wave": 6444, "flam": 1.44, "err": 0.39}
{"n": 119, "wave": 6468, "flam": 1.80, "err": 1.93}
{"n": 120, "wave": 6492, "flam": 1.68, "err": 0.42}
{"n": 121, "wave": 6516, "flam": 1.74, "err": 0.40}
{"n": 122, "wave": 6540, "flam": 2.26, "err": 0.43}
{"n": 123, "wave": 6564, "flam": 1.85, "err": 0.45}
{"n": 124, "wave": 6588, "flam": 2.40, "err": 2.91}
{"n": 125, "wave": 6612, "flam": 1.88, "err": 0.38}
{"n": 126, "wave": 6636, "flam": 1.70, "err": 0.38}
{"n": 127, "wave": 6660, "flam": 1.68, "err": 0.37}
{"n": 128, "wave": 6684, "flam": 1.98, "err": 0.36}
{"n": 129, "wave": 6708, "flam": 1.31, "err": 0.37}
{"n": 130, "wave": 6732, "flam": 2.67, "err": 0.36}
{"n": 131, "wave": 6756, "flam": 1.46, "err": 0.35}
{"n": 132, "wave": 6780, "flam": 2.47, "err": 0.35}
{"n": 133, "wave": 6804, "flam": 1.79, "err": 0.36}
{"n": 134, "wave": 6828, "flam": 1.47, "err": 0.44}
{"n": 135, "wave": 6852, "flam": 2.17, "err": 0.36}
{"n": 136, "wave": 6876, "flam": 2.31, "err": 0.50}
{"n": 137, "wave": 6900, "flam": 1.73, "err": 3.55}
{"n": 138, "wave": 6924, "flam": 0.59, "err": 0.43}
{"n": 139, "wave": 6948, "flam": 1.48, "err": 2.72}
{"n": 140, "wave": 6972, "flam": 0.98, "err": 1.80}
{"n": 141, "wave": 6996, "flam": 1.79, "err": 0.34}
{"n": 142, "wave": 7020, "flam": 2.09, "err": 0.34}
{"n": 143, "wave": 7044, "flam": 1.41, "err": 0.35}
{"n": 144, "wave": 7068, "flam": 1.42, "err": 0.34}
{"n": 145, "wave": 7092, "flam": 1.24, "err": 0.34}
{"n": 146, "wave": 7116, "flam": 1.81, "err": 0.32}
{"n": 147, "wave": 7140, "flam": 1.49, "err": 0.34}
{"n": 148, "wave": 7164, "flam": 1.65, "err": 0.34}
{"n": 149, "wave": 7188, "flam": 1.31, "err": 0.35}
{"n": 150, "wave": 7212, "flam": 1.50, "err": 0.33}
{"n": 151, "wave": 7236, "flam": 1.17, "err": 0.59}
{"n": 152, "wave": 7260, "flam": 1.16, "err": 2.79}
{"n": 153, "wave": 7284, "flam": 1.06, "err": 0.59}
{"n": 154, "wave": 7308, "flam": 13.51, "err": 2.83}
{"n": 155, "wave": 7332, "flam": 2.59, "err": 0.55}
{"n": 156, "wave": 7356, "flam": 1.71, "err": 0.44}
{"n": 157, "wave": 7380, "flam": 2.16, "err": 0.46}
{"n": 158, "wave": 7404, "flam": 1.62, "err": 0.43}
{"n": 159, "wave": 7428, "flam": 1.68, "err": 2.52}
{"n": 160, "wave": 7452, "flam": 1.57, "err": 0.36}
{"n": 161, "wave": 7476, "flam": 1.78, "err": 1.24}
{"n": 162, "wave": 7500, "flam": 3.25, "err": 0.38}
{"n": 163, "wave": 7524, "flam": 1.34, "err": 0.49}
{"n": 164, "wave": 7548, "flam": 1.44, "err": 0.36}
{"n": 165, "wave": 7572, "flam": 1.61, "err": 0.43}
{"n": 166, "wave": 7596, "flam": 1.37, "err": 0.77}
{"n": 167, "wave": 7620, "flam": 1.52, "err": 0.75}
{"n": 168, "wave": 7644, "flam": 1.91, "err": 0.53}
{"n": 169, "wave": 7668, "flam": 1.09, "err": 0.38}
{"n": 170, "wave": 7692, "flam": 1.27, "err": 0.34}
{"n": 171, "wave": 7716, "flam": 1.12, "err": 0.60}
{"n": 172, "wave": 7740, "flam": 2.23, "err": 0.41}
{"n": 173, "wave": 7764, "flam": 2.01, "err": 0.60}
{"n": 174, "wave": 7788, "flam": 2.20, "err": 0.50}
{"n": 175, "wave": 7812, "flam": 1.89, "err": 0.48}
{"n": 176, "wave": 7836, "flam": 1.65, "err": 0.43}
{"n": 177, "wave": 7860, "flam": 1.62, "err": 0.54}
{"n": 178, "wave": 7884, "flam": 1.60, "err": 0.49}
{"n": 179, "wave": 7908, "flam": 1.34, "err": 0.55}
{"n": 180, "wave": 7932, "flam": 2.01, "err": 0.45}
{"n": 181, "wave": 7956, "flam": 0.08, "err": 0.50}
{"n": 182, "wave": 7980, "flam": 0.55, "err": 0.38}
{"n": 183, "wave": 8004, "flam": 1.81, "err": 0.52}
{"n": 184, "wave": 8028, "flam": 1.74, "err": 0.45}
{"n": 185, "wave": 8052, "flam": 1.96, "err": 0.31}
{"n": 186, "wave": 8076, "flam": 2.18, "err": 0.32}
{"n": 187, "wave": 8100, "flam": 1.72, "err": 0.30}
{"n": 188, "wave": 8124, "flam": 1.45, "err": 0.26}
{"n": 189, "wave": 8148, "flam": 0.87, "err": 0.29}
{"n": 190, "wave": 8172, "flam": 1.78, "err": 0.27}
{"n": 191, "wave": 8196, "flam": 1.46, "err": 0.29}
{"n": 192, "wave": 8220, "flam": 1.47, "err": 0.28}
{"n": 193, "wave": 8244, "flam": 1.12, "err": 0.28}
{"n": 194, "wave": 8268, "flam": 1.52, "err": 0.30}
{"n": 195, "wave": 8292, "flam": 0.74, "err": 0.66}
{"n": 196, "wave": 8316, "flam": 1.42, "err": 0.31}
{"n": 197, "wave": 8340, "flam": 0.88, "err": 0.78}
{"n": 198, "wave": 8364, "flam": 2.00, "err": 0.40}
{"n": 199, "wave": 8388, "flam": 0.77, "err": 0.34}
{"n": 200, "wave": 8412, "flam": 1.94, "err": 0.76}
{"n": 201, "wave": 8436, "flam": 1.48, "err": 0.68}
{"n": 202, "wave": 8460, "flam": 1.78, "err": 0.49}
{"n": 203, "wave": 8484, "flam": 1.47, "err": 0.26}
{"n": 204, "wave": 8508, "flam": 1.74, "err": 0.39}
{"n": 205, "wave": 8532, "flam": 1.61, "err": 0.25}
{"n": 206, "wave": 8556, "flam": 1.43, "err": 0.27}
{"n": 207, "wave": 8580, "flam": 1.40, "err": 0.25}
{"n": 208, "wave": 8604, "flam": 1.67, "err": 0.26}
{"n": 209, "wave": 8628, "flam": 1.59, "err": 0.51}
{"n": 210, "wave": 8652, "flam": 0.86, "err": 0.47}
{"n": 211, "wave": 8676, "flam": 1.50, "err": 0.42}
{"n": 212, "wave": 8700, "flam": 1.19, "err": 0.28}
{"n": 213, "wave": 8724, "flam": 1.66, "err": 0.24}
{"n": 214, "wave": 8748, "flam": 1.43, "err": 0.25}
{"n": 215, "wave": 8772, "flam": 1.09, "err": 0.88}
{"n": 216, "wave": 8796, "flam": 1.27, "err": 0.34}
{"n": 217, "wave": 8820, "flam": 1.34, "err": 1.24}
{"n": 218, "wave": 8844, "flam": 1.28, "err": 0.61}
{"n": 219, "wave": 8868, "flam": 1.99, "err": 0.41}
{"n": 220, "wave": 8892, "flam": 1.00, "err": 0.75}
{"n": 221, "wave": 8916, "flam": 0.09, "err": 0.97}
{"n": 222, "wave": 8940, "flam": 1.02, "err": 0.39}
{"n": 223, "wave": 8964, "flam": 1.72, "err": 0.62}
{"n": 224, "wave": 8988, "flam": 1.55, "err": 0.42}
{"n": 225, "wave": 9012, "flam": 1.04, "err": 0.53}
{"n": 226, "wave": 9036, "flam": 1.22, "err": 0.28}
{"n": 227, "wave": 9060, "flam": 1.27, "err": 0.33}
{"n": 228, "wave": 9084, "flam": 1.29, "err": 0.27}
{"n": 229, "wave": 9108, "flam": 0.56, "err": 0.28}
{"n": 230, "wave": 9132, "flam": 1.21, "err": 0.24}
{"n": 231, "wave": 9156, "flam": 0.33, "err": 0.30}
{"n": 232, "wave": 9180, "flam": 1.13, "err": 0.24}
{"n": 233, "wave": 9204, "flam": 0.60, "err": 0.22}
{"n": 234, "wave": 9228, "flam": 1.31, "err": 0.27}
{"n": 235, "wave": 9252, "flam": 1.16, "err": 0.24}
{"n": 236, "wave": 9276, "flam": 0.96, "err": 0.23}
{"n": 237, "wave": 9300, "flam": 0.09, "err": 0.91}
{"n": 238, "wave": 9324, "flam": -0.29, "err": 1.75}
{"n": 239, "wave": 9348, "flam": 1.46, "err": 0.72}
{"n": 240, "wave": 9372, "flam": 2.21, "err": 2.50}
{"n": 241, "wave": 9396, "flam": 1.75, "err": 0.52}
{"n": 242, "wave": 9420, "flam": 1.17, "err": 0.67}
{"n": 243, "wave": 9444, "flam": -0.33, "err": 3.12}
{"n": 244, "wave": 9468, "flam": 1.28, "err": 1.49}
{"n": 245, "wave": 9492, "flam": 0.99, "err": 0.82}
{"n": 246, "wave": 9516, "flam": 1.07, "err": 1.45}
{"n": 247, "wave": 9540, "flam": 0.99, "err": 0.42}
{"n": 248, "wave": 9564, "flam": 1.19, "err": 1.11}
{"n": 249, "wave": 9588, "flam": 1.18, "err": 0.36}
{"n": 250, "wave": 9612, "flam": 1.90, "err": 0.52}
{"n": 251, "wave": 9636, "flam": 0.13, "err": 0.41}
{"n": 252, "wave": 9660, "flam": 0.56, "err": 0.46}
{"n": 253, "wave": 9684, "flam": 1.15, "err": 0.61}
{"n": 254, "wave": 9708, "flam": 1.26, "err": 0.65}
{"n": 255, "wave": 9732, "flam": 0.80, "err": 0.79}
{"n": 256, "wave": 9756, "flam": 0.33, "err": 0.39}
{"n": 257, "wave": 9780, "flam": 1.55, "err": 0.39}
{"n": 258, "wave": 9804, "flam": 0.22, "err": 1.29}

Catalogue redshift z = 0.115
